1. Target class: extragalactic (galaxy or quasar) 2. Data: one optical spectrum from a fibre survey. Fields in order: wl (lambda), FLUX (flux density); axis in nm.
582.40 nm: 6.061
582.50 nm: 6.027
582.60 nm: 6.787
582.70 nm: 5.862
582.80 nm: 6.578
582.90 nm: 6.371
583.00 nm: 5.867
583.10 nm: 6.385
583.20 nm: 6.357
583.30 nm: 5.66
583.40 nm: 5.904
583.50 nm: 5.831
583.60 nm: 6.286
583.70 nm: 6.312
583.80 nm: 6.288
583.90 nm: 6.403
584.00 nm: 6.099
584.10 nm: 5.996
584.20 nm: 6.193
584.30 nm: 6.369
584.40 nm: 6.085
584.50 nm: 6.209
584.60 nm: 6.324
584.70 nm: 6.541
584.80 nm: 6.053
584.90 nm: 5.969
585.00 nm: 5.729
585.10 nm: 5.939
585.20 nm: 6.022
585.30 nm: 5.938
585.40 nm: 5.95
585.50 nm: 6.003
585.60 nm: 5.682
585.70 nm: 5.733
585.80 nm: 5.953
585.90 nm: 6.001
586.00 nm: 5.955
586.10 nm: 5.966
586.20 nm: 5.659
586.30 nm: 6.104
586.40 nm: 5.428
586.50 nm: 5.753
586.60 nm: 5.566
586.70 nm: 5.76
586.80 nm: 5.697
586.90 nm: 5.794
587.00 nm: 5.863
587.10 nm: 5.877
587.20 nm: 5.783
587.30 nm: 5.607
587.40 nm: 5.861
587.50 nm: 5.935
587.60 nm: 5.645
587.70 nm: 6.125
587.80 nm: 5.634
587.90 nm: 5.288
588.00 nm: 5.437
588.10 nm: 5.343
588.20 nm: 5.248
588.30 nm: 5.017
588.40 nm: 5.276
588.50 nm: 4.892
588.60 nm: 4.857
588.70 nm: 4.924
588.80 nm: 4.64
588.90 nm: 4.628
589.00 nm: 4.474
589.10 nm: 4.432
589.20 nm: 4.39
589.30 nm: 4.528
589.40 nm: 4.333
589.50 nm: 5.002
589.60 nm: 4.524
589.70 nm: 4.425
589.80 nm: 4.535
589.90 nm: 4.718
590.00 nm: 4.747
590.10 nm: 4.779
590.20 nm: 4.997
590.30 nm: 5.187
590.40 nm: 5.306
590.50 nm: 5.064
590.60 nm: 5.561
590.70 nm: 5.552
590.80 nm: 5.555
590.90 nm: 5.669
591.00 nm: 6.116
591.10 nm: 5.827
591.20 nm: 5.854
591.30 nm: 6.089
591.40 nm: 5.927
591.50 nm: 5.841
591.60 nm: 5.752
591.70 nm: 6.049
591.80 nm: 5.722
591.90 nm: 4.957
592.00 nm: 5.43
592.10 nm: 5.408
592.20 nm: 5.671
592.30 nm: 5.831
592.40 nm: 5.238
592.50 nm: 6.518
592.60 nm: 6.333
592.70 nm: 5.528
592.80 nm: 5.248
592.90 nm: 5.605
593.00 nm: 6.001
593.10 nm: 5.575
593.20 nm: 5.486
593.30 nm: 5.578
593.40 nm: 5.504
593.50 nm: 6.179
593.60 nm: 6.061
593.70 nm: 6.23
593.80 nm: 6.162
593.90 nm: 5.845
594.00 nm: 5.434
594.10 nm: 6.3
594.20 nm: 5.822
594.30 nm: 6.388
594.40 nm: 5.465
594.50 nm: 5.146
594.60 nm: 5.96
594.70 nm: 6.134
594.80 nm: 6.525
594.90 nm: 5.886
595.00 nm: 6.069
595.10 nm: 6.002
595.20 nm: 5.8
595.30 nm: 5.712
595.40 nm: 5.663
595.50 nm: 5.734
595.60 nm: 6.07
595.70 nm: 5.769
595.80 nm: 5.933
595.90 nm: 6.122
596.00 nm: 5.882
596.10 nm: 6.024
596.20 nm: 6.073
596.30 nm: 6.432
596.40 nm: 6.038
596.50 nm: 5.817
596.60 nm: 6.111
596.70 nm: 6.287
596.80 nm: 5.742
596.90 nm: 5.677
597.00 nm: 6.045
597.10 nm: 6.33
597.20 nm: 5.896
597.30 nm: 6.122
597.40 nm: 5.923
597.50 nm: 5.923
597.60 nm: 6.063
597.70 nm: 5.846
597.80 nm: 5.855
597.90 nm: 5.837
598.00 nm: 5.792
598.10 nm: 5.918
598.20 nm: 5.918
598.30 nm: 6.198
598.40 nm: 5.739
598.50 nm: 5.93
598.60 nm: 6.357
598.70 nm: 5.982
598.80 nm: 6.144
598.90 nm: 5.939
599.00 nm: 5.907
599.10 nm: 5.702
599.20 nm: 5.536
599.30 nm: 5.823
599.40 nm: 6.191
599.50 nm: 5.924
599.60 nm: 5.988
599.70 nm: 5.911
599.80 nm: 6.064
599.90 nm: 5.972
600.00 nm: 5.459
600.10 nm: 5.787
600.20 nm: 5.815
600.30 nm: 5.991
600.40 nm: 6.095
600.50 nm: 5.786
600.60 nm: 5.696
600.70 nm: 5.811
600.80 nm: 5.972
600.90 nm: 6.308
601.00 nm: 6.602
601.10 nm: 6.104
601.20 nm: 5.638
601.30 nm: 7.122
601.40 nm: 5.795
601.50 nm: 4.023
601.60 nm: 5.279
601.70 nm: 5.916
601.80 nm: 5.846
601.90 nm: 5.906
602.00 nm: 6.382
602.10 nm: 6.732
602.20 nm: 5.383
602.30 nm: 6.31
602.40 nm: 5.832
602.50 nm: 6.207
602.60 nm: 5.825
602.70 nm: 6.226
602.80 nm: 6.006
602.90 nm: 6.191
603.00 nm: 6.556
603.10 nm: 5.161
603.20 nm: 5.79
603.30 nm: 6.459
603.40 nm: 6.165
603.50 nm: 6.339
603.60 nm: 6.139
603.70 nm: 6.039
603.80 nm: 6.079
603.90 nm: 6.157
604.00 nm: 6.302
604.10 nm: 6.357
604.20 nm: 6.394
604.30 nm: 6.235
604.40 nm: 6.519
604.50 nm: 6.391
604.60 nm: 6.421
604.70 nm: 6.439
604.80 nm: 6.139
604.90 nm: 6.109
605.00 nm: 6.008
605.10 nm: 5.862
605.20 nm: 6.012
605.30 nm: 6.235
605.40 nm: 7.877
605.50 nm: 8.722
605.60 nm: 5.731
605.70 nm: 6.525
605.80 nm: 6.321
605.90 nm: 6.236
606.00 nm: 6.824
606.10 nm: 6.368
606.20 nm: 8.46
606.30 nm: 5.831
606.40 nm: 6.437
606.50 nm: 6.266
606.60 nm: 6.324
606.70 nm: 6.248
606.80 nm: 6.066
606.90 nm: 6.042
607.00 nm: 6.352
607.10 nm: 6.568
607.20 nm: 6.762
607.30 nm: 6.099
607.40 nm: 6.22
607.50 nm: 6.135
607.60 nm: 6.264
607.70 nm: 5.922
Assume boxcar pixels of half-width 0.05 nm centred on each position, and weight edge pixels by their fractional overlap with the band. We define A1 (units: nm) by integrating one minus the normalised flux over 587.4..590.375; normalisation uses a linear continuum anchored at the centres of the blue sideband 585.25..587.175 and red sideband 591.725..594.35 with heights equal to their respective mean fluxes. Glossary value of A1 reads 0.42 nm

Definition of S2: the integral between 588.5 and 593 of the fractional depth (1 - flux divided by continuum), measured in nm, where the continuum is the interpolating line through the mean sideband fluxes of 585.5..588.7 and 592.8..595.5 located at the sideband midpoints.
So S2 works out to 0.37 nm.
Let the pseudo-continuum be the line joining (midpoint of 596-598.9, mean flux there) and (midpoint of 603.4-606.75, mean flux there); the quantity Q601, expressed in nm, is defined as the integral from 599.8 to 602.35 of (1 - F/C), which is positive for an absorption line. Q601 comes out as 0.12 nm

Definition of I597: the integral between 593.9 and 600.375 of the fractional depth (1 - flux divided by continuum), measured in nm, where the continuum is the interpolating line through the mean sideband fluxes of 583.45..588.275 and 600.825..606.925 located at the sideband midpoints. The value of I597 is 0.18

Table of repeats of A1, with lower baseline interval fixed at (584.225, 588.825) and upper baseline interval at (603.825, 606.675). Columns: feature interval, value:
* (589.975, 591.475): 0.10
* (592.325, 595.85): 0.11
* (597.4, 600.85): 0.18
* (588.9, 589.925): 0.23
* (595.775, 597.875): 0.05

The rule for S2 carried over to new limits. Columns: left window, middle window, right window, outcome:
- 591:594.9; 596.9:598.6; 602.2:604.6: 0.001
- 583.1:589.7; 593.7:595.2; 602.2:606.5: 0.002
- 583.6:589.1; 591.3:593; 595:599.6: 0.039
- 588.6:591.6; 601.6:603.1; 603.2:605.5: 0.033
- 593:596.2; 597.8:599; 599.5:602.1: -0.014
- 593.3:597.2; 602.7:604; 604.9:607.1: 0.054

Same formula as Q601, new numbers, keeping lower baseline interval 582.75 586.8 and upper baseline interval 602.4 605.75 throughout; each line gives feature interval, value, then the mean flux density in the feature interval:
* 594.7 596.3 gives 0.051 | 5.97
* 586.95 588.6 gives 0.146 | 5.53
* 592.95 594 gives 0.051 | 5.84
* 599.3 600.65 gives 0.072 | 5.9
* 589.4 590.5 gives 0.232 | 4.81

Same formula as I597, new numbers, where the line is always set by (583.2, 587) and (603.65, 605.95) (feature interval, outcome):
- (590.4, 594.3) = 0.24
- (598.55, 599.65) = 0.06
